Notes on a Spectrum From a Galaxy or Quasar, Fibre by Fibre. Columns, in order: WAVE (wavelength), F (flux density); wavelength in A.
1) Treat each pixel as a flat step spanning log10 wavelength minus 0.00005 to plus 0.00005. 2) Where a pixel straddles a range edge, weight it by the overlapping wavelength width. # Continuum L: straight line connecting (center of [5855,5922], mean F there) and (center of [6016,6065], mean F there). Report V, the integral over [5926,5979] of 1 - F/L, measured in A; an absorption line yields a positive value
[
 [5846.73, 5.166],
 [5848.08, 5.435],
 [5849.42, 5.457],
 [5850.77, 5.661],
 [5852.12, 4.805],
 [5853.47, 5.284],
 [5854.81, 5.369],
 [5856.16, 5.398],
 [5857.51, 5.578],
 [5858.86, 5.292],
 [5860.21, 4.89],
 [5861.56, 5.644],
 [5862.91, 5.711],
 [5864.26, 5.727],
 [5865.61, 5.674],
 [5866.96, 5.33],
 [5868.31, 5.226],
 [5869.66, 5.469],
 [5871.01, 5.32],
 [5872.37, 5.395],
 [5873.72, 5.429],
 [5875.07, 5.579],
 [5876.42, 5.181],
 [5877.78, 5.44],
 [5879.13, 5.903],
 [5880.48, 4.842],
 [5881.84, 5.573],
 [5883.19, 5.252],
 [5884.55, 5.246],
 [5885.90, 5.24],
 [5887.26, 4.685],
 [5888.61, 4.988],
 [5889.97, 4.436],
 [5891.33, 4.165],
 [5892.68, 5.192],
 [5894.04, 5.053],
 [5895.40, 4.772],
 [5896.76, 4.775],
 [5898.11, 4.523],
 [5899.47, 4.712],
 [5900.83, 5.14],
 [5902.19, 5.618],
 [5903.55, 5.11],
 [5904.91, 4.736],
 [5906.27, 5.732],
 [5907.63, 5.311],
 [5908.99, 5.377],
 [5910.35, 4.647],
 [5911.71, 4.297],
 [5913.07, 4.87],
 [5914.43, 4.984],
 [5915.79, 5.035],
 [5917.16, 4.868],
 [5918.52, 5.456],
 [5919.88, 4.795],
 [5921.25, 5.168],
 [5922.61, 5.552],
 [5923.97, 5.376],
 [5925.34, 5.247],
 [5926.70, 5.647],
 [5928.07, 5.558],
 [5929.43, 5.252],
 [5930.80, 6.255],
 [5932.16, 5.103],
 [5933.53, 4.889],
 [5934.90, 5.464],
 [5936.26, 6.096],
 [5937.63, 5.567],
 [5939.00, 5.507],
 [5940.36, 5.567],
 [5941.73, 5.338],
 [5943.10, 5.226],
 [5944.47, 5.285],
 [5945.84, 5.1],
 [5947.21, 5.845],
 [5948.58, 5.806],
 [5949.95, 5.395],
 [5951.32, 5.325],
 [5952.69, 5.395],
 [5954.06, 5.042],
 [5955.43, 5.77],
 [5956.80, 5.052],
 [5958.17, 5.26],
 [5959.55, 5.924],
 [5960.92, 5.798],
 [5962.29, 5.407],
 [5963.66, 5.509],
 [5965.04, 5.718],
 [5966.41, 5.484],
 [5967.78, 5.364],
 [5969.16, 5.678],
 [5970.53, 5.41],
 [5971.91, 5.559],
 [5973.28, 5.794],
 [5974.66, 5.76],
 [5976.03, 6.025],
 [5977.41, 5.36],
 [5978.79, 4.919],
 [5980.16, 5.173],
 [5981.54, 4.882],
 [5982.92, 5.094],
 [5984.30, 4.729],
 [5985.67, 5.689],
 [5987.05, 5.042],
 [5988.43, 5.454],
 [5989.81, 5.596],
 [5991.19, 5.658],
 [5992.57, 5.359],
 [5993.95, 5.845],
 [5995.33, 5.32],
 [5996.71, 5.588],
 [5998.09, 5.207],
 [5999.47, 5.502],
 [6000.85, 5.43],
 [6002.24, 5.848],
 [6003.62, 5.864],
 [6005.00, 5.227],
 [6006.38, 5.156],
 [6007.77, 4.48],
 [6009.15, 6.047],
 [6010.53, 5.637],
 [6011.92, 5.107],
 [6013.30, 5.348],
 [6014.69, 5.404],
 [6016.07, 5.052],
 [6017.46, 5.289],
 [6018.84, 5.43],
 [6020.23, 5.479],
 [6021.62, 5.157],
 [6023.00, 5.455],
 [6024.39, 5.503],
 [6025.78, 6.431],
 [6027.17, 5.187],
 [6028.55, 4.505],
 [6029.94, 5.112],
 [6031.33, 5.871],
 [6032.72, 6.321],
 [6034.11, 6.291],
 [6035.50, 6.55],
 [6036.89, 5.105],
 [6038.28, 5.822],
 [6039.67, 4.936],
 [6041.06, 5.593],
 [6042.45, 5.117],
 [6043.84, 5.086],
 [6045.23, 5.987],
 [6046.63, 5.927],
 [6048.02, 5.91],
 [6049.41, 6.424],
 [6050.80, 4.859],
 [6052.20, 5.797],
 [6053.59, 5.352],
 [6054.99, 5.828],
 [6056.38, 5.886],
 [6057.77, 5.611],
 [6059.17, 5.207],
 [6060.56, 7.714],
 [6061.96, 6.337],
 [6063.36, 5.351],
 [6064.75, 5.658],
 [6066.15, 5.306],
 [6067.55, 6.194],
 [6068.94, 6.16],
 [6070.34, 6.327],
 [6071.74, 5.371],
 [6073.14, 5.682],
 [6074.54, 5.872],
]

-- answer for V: -1.36 A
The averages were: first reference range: 5.16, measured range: 5.5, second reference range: 5.65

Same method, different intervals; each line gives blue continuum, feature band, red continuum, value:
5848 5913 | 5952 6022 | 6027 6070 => 1.38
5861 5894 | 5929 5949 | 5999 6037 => -0.43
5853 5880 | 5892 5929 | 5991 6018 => 2.29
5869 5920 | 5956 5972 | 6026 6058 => -0.52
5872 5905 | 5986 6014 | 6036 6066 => 0.31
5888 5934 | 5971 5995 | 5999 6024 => -0.50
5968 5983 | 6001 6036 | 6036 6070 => 0.59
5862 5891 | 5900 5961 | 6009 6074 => 1.08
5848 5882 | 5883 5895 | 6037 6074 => 1.20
